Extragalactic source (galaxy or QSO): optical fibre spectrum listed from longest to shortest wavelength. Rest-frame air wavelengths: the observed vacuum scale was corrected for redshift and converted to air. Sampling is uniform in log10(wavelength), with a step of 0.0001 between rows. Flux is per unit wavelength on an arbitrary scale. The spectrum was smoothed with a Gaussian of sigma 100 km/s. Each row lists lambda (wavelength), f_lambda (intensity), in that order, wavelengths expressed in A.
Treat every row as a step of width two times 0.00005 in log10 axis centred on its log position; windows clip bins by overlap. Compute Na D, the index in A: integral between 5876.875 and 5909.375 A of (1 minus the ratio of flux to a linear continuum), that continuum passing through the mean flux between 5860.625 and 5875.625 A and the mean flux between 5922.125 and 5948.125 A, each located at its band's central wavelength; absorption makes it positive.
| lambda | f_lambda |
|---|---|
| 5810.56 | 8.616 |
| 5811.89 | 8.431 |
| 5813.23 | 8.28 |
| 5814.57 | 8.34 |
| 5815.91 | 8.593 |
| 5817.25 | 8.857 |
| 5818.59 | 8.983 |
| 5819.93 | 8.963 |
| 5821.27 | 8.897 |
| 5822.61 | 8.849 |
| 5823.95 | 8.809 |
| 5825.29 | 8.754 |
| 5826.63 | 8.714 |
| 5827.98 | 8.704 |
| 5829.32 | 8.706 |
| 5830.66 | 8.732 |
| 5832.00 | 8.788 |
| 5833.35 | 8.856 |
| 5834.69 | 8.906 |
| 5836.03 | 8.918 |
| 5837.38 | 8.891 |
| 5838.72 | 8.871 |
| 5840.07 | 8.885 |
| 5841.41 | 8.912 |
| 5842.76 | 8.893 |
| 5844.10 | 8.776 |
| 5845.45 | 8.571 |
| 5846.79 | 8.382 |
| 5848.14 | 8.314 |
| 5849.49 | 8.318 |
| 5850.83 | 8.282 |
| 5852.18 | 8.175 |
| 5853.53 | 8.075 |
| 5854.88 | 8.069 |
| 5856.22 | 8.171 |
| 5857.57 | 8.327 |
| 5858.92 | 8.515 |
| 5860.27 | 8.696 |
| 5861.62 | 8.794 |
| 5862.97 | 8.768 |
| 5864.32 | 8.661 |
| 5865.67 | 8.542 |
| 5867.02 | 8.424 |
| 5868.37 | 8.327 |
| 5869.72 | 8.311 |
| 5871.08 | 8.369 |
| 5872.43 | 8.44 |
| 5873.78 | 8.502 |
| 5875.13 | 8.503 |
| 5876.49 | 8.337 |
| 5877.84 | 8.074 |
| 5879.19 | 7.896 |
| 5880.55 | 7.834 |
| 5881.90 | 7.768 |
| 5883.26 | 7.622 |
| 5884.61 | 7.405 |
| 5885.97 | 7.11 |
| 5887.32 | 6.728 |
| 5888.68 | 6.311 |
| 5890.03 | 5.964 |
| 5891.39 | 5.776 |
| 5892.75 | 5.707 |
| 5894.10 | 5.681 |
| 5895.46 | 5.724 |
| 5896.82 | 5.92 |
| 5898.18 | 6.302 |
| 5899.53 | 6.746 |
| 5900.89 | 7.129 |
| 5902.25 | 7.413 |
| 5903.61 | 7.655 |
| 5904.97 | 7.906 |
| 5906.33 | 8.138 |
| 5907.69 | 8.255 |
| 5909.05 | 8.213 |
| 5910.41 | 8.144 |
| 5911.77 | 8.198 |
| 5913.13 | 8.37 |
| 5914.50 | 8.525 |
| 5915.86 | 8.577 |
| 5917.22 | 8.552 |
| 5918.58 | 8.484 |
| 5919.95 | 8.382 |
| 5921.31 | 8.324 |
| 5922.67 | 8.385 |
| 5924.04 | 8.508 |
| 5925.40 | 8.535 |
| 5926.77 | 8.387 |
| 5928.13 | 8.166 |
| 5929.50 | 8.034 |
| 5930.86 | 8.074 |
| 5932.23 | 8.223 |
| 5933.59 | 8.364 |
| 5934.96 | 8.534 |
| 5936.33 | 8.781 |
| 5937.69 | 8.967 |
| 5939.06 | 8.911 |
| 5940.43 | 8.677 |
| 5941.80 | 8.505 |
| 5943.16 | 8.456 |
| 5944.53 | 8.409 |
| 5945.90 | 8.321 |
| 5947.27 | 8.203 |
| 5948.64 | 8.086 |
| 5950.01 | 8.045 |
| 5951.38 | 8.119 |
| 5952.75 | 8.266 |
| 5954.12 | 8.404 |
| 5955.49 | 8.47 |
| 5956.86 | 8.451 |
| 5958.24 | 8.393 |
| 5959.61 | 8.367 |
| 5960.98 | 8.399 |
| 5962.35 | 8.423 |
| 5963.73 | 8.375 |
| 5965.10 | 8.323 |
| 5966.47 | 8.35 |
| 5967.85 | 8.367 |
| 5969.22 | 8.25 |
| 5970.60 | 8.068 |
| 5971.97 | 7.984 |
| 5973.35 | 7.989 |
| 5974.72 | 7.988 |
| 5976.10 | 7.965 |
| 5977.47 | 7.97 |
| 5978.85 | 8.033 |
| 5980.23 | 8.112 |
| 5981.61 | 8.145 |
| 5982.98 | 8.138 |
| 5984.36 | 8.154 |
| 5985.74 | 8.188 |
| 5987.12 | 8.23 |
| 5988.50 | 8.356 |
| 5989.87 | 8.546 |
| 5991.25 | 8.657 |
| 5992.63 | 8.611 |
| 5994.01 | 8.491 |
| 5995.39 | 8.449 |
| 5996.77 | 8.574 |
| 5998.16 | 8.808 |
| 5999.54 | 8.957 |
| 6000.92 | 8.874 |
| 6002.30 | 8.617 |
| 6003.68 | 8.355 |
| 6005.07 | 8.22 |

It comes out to 5.5 A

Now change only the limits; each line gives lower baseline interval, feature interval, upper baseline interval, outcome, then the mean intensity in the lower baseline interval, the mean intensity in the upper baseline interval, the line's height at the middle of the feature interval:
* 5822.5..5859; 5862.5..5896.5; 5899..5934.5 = 3.5 A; 8.61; 8.15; 8.38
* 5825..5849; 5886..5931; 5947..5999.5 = 5.1 A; 8.75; 8.29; 8.51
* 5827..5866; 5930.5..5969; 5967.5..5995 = -0.5 A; 8.6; 8.21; 8.31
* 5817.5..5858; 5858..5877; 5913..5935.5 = 0.1 A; 8.65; 8.38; 8.56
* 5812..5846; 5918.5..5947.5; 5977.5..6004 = 0.4 A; 8.77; 8.43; 8.55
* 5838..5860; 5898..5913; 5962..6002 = 1.2 A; 8.48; 8.32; 8.41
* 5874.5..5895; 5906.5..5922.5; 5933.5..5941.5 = -0.7 A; 7.09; 8.71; 8.01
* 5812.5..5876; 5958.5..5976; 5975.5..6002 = 0.4 A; 8.6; 8.39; 8.42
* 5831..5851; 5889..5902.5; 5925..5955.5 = 3.7 A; 8.72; 8.39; 8.53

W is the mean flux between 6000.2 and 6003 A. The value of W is 8.76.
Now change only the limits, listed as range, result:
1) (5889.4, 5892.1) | 5.85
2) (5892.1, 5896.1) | 5.71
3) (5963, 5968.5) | 8.35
